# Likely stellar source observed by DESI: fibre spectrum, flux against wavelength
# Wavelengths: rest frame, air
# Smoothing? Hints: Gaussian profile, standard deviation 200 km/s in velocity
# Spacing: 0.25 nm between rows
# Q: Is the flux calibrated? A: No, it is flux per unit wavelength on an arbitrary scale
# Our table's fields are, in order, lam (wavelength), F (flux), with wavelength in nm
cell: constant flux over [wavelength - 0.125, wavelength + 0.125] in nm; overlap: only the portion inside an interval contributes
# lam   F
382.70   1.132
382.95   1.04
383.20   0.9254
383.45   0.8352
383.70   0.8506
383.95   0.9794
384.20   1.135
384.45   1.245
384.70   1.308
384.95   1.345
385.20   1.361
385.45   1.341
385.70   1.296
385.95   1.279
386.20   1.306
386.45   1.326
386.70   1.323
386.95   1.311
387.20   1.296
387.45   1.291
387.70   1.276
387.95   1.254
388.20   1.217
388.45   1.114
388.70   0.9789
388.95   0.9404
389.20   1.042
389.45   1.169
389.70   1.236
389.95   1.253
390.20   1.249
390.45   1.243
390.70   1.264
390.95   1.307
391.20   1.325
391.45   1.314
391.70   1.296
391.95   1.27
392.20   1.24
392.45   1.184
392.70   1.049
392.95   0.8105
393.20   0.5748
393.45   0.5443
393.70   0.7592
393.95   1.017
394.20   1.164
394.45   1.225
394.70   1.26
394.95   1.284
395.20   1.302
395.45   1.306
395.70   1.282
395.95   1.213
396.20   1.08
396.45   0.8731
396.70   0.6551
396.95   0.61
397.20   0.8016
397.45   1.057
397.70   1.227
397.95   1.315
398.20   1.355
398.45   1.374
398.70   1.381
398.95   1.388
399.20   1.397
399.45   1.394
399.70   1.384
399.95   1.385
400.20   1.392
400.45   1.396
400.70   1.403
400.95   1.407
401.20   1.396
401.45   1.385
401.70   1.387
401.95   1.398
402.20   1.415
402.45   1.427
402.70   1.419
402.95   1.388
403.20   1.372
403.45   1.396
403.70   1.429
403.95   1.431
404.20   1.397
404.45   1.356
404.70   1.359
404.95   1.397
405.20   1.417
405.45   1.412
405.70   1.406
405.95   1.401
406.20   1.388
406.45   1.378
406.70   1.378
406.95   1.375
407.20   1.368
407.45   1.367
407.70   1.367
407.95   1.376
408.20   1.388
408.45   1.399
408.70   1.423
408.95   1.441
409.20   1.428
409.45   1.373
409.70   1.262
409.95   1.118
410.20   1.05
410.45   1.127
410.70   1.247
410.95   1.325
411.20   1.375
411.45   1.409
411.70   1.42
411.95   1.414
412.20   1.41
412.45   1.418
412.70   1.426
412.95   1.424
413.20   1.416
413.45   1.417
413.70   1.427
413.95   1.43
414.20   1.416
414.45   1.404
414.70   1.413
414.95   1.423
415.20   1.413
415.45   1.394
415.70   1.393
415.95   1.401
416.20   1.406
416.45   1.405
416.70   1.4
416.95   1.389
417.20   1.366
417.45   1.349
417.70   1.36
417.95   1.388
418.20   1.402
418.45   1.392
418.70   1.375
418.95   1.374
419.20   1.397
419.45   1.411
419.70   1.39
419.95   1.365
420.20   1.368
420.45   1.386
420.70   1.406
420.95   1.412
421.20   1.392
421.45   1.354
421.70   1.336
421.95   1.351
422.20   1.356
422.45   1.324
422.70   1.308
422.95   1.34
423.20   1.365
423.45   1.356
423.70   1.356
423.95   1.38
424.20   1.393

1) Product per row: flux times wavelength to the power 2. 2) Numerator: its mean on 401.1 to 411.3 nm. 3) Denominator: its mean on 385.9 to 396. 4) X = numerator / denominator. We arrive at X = 1.26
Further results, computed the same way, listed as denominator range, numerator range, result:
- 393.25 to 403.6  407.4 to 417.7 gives 1.19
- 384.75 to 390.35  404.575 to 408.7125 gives 1.23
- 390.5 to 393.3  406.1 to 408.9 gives 1.30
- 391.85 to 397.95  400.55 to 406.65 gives 1.41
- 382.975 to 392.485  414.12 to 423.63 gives 1.33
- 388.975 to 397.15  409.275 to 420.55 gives 1.39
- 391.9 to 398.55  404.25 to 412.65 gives 1.36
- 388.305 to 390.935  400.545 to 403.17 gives 1.29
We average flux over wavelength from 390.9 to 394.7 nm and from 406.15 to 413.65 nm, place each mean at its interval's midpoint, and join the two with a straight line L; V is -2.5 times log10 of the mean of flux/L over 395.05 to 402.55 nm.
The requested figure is -0.07 mag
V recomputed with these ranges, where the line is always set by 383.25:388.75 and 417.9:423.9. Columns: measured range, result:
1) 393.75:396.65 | 0.09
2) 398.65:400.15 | -0.09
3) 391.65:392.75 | 0.02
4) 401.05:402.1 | -0.09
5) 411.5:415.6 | -0.06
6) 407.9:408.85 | -0.07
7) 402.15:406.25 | -0.09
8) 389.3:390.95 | -0.01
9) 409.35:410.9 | 0.11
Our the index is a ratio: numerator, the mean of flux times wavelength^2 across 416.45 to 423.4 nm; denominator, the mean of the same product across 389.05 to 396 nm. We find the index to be 1.37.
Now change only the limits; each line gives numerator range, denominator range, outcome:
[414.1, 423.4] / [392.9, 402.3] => 1.29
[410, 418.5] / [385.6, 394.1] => 1.34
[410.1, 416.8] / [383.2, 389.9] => 1.33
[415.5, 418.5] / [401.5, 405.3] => 1.06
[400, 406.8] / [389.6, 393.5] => 1.30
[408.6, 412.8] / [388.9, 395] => 1.31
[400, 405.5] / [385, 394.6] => 1.28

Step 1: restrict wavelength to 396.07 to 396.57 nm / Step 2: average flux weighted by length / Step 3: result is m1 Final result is 0.98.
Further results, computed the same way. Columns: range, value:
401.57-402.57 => 1.41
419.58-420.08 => 1.38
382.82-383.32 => 0.985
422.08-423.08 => 1.33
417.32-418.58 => 1.38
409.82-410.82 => 1.14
